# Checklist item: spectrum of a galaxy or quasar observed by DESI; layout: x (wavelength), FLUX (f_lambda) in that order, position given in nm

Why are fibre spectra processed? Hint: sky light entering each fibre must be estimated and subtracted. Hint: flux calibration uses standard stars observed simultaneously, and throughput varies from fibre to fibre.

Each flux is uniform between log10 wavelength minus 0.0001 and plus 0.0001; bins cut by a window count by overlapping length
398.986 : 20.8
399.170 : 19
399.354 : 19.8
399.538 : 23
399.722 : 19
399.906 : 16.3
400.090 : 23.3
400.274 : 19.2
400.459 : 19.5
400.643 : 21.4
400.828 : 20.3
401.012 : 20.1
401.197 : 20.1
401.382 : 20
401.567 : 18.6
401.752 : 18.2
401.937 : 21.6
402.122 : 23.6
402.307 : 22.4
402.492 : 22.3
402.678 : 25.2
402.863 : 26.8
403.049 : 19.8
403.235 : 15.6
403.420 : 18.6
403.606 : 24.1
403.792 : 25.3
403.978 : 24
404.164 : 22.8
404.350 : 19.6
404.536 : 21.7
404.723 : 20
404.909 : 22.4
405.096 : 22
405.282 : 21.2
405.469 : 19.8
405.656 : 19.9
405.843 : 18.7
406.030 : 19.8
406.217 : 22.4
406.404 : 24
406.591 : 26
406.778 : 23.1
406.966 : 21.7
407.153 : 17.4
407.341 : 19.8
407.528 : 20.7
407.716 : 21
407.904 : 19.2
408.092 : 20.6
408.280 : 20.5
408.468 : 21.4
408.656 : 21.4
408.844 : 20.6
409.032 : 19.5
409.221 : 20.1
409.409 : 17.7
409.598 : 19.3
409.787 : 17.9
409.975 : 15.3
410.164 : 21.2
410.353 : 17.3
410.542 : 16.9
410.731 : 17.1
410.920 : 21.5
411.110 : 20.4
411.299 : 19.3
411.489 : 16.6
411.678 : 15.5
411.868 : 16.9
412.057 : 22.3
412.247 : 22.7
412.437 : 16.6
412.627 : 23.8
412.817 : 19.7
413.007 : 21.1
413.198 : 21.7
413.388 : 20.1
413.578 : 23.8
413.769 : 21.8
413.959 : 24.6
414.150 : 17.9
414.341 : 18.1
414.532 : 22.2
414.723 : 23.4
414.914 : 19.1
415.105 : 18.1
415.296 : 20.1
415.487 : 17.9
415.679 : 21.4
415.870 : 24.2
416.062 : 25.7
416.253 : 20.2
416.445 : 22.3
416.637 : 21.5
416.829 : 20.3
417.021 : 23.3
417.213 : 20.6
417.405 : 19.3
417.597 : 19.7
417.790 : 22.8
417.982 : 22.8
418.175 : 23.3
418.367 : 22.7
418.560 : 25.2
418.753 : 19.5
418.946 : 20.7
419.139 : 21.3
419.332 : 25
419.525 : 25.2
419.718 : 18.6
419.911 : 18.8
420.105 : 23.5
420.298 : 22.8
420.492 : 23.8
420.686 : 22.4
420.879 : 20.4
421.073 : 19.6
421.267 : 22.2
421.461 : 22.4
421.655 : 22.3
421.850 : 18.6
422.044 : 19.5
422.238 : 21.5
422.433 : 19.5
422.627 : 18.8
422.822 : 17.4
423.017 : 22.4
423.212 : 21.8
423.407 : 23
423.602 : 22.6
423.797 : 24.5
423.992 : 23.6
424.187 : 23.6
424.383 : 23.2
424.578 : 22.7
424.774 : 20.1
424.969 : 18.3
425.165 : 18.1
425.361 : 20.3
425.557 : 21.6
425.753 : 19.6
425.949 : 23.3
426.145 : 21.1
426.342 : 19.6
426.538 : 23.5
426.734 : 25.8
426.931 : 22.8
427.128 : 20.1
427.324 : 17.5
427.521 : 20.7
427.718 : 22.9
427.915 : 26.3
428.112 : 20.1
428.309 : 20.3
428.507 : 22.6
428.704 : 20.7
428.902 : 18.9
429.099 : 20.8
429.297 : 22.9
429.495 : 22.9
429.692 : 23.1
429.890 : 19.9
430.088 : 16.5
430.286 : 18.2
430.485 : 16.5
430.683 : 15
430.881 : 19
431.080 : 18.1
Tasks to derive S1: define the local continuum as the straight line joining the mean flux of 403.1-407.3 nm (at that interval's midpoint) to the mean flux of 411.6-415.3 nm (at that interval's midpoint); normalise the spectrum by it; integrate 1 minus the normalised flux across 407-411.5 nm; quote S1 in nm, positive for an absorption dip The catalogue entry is 0.338 nm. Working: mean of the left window 21.3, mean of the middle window 19.4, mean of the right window 20.5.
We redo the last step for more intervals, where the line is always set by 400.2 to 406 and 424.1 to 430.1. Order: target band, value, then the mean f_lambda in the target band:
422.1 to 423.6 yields 0.04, 20.7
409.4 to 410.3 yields 0.12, 18.3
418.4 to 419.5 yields -0.07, 22.5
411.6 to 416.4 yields 0.10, 20.8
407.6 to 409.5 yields 0.09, 20.2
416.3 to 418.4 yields -0.04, 21.6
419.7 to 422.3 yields 0.01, 21.2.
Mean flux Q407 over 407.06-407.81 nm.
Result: 19.7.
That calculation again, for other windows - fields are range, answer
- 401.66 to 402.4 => 21.5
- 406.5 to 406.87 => 24.6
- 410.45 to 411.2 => 19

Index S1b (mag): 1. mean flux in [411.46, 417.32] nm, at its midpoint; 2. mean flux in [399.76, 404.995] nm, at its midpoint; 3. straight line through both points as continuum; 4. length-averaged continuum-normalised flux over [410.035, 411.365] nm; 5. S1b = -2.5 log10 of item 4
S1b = 0.10 mag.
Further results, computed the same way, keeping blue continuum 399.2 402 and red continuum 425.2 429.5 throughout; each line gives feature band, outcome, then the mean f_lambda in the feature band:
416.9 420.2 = -0.046 mag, 21.9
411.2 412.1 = 0.152 mag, 17.9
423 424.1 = -0.087 mag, 23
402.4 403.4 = -0.082 mag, 21.7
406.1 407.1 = -0.140 mag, 23.1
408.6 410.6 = 0.092 mag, 18.8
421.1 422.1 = 0.010 mag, 21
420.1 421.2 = -0.044 mag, 22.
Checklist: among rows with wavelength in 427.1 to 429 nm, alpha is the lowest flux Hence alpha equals 17.5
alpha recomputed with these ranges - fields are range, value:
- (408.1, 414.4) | 15.3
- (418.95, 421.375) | 18.6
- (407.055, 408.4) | 17.4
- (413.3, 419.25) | 17.9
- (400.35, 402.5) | 18.2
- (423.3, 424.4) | 22.6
